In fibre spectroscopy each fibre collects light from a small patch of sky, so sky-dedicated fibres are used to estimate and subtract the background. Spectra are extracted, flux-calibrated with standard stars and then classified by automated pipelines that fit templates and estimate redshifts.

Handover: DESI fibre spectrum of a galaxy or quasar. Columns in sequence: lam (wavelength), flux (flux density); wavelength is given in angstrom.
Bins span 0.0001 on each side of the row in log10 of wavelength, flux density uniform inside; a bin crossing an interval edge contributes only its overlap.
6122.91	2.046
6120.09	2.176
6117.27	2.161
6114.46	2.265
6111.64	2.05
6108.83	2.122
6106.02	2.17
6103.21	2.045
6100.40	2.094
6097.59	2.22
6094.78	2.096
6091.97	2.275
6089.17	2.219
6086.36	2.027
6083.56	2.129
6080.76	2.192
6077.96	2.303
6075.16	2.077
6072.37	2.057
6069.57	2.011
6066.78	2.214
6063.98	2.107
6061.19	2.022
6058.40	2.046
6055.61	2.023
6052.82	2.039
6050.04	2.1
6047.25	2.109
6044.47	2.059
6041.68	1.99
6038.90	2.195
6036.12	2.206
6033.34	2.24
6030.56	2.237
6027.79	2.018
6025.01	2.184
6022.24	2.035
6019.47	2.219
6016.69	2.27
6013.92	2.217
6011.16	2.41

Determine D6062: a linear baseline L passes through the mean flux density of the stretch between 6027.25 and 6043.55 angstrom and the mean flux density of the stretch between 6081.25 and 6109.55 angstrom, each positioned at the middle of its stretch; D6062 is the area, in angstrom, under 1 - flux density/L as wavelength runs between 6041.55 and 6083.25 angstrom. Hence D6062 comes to 1.0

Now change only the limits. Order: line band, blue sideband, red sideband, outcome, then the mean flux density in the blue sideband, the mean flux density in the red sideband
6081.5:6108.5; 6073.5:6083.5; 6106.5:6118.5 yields 0.31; 2.18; 2.15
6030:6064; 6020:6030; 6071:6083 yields 0.40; 2.11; 2.16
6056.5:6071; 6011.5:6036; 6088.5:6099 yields 0.78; 2.19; 2.2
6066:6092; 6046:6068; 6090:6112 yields -0.39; 2.08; 2.14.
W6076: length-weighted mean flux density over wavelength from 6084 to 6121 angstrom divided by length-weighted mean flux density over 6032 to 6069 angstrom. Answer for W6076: 1.02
